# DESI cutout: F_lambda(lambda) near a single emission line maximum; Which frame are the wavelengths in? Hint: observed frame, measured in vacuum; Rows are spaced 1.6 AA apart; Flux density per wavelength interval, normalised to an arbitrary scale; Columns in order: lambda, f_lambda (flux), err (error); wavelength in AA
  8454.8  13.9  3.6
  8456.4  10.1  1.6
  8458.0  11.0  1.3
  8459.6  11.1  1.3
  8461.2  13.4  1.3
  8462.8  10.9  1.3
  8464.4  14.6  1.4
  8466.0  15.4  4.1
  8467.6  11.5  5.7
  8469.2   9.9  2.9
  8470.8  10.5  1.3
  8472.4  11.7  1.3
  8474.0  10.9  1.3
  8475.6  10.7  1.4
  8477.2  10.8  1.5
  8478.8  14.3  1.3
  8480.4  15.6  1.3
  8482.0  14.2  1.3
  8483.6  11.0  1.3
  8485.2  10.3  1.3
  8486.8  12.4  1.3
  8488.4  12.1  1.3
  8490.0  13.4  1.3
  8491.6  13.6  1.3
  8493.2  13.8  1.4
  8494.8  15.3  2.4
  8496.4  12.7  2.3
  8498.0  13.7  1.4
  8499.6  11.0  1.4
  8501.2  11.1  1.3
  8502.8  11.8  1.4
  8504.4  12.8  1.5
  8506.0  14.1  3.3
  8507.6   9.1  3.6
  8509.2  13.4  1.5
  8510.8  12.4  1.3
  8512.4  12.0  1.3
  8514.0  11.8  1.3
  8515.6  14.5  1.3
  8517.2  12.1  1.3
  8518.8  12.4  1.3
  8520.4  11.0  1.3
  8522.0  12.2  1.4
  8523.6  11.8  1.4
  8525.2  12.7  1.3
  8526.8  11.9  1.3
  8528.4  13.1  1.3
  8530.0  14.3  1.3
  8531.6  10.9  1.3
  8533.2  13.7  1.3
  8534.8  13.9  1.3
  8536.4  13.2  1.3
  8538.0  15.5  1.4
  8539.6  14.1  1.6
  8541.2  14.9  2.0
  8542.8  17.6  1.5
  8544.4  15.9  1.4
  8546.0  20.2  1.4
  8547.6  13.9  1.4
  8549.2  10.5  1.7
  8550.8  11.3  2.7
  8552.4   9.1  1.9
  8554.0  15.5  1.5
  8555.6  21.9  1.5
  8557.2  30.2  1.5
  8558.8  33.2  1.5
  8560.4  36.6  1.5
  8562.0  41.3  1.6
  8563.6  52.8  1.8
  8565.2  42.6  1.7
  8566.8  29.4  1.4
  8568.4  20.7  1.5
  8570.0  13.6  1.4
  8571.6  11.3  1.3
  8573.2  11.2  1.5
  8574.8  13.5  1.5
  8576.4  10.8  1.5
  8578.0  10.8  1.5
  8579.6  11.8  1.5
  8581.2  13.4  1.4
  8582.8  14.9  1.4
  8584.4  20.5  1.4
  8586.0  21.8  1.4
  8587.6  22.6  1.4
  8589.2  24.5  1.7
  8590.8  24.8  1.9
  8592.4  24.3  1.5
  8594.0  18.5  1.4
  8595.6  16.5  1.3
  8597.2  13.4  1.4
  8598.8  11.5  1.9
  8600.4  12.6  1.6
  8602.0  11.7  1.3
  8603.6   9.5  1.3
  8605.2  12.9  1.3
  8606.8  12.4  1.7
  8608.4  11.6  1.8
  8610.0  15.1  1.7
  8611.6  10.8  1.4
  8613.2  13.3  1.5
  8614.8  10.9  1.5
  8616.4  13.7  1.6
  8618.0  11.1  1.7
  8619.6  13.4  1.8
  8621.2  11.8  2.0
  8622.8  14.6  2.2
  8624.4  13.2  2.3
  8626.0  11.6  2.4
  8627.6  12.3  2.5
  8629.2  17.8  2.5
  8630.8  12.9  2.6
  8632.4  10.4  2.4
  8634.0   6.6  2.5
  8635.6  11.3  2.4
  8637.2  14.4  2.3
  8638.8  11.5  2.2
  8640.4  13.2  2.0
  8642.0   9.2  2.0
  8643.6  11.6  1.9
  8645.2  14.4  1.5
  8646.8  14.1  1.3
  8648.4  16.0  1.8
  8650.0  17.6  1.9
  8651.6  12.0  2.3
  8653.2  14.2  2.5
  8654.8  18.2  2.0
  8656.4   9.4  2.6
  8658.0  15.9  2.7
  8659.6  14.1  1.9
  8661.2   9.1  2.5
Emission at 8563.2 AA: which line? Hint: H-alpha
